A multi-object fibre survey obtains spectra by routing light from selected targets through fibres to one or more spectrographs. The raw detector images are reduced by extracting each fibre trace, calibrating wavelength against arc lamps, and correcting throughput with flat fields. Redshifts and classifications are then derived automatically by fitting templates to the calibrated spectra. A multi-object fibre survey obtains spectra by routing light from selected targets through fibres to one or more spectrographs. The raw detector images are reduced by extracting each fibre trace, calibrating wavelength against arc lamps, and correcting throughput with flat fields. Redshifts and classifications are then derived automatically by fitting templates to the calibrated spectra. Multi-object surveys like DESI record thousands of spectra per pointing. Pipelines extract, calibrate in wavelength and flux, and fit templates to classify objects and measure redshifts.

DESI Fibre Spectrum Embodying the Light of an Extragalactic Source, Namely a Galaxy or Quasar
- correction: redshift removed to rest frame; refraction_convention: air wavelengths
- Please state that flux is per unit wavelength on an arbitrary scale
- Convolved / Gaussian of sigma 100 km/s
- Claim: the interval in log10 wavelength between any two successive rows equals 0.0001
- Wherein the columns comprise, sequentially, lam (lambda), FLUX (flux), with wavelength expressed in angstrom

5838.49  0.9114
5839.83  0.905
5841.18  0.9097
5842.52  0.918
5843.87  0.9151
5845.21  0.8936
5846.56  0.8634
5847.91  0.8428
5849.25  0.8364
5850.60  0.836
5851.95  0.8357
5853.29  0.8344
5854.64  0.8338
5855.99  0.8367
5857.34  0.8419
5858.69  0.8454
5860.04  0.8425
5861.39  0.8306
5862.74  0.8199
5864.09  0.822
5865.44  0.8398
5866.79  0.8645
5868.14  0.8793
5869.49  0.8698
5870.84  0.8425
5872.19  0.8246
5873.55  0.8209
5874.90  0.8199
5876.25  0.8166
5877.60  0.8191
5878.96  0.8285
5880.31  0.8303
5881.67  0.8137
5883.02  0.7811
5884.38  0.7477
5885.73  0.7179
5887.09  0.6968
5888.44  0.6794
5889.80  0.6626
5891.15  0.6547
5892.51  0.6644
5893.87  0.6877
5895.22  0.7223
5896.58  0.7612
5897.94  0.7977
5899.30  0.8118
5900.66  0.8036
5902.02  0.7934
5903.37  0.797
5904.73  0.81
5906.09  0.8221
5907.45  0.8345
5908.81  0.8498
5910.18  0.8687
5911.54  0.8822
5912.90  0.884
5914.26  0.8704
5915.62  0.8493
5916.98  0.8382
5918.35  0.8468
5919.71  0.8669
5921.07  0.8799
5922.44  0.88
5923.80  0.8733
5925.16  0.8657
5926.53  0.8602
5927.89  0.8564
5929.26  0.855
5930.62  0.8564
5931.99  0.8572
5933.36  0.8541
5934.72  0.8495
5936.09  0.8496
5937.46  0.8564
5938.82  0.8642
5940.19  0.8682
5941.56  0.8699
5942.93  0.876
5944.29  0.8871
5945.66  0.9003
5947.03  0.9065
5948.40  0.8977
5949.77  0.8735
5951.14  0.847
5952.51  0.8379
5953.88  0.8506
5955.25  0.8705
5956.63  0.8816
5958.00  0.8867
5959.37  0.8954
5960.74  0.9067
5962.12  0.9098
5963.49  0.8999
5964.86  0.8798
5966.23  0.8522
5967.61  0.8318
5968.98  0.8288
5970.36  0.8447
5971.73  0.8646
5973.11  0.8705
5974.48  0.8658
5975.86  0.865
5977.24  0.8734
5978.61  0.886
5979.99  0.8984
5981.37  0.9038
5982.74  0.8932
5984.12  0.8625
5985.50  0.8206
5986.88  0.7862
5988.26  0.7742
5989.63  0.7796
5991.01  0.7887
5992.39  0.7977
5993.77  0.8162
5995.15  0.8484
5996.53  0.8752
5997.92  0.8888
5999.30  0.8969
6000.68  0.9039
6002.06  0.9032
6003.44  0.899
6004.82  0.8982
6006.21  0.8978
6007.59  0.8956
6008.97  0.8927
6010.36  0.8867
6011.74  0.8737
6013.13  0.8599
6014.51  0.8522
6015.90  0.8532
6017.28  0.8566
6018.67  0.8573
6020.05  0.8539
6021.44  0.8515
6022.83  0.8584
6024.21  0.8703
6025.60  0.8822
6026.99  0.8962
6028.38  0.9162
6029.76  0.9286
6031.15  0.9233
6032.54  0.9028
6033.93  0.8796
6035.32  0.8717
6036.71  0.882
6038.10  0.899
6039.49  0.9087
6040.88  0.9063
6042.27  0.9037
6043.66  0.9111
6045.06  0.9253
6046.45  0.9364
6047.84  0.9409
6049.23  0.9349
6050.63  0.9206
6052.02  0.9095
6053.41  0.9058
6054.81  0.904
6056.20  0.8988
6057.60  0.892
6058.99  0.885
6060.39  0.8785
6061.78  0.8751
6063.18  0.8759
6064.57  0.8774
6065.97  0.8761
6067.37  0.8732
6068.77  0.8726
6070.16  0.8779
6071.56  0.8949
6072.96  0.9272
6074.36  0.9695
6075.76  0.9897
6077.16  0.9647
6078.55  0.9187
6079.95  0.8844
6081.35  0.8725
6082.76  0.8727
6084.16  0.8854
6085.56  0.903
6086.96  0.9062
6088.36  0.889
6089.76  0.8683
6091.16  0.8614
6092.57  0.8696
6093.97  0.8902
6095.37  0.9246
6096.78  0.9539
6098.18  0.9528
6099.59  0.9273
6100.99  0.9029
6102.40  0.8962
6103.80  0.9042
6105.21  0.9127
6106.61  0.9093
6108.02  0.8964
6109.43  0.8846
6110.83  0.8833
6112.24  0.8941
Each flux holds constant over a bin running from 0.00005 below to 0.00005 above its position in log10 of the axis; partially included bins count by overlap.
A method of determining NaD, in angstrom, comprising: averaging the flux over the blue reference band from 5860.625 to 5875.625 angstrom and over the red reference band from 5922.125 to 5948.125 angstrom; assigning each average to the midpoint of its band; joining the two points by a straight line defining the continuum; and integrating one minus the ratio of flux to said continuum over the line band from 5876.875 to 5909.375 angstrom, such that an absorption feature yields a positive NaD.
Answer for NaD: 3.2 angstrom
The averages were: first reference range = 0.84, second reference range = 0.868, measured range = 0.766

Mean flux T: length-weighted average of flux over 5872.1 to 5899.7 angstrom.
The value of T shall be 0.758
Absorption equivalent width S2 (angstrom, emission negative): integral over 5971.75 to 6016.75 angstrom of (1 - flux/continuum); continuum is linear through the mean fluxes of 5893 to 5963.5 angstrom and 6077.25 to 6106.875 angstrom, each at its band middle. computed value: 0.5 angstrom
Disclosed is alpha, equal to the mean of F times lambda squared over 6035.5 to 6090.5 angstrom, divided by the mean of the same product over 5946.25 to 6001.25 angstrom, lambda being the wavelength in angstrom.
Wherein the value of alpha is 1.08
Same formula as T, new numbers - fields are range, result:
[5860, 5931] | 0.813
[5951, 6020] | 0.864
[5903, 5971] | 0.864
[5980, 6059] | 0.88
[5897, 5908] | 0.807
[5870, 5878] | 0.826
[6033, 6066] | 0.9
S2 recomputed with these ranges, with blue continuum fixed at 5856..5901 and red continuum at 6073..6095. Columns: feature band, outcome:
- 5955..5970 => -0.7 angstrom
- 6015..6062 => -0.8 angstrom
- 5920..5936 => -0.9 angstrom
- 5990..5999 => 0.2 angstrom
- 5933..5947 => -0.8 angstrom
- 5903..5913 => -0.4 angstrom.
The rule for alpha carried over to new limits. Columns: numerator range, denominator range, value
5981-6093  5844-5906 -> 1.16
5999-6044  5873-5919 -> 1.17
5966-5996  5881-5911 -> 1.14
